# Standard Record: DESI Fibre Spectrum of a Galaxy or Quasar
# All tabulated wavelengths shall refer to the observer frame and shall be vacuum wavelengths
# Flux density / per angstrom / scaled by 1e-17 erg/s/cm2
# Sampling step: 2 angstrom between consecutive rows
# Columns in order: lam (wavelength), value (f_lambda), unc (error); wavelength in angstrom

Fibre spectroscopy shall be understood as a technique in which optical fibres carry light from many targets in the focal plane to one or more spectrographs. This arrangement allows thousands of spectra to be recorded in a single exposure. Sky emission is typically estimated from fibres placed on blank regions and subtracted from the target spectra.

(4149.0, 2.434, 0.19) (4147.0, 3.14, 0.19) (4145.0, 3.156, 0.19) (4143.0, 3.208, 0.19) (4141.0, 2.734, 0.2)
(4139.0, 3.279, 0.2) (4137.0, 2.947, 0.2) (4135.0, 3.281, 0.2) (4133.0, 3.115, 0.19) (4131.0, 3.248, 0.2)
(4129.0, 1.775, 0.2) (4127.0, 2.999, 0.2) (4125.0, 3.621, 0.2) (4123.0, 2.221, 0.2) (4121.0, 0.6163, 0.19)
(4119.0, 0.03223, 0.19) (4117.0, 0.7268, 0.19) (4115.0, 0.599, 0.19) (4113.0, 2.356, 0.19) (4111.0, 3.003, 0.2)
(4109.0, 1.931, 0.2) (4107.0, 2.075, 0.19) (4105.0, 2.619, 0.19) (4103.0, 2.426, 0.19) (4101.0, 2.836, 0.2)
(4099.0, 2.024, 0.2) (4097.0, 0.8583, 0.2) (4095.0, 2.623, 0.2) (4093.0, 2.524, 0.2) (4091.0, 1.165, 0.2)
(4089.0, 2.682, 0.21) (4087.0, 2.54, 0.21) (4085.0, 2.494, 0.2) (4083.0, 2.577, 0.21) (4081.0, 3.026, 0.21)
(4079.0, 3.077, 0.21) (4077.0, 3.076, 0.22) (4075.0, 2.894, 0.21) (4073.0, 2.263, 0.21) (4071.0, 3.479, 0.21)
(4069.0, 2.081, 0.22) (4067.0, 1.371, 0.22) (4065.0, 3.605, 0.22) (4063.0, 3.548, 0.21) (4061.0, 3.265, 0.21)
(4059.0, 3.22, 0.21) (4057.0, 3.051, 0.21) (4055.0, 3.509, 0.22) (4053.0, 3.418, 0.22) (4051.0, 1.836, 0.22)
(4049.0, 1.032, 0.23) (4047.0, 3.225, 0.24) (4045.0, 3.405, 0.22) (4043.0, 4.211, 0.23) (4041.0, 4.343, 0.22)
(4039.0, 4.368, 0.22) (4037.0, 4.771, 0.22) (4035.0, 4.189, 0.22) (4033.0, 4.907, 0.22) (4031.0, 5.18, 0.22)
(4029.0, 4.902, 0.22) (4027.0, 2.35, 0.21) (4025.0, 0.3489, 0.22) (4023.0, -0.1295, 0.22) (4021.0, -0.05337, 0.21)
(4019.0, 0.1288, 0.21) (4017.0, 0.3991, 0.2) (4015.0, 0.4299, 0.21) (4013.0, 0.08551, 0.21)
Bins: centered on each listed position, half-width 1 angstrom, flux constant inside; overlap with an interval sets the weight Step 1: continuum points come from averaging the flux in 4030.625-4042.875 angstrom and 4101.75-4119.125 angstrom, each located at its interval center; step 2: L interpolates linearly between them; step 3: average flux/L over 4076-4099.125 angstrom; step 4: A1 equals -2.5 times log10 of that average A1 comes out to 0.136 mag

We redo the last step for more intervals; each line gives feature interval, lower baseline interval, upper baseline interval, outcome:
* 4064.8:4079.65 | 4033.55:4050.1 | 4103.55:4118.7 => 0.077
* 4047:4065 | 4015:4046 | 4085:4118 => -0.154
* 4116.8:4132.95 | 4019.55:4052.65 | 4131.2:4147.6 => 0.458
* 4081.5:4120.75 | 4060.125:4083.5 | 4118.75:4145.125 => 0.355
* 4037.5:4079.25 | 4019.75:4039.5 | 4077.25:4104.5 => -0.131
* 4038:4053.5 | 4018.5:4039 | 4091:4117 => -0.214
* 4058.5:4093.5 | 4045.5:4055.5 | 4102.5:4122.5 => -0.224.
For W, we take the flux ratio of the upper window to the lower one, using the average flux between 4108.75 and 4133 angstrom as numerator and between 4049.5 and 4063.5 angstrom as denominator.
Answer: 0.65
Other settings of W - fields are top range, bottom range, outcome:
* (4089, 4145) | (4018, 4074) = 0.78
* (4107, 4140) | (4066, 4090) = 0.85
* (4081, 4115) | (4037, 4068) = 0.71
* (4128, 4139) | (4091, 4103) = 1.38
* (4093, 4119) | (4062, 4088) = 0.70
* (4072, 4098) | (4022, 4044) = 0.68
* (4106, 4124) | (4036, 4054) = 0.44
